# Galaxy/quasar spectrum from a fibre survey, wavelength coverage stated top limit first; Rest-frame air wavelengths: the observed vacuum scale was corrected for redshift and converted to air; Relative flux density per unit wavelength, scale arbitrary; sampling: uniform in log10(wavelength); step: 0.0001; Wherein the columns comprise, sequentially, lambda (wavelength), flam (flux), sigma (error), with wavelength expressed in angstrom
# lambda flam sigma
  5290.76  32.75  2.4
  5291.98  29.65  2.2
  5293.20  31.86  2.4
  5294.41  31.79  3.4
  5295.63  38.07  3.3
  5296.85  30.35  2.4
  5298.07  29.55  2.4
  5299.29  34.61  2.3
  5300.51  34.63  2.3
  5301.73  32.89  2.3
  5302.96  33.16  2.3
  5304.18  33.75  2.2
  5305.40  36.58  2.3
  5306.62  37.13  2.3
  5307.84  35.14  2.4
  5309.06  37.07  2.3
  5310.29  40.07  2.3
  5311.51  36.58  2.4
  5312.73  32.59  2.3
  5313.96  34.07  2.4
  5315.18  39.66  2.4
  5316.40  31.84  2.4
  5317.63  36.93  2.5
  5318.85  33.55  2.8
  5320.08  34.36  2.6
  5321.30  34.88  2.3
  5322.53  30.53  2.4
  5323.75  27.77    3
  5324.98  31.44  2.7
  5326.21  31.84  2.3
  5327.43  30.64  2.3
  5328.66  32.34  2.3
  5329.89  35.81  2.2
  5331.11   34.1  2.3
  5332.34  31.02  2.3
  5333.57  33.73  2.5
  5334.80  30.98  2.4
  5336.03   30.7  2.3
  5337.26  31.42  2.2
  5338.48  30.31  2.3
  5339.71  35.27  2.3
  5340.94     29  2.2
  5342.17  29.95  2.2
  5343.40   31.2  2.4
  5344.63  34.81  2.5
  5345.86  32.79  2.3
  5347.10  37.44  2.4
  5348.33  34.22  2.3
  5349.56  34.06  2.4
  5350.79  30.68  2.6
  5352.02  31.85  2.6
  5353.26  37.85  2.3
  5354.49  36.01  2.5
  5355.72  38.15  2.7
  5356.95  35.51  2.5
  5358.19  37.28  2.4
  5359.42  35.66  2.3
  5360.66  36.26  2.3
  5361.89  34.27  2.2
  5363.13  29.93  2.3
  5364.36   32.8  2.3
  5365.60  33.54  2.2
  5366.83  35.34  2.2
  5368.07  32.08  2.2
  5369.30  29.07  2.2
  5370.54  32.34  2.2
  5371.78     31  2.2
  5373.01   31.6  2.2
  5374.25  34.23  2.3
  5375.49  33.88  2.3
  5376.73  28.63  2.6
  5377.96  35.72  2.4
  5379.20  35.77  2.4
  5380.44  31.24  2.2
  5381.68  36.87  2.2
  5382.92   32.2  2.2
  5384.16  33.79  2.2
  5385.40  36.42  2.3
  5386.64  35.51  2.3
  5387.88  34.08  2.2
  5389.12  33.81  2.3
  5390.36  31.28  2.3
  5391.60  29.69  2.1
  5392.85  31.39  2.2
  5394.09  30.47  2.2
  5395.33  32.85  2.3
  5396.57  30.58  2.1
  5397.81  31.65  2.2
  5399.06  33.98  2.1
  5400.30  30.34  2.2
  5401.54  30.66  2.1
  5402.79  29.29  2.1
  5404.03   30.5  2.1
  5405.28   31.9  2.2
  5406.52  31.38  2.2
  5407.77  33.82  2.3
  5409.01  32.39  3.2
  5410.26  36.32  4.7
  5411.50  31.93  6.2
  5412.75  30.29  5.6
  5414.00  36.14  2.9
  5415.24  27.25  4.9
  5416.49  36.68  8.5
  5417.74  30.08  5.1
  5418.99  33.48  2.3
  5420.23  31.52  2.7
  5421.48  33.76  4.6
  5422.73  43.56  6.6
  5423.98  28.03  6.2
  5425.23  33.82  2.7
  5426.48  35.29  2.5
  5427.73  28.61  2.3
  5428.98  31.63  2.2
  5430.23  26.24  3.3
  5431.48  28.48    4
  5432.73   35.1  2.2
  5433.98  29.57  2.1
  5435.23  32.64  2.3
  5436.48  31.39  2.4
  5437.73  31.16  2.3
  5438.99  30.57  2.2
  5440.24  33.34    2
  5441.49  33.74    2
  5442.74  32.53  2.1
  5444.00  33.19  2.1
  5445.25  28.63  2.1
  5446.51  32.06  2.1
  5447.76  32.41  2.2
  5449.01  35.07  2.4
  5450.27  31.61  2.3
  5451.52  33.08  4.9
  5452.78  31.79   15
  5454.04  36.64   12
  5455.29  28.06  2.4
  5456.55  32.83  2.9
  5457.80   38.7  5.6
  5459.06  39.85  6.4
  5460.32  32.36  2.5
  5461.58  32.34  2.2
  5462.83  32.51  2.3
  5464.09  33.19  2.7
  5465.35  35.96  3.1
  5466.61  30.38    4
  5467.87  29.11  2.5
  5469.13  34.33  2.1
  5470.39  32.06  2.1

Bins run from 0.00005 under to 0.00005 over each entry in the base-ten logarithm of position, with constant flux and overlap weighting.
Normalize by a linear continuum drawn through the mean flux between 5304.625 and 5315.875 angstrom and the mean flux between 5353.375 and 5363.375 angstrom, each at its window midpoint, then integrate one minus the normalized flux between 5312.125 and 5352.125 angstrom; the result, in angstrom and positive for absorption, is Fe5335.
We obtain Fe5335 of 3.7 angstrom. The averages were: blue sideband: 36.5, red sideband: 35.7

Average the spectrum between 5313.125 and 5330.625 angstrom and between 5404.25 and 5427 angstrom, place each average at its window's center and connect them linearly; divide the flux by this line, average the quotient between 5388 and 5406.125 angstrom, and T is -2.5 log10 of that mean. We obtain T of 0.06 mag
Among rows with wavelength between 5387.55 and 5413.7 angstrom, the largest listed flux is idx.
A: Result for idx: 36.32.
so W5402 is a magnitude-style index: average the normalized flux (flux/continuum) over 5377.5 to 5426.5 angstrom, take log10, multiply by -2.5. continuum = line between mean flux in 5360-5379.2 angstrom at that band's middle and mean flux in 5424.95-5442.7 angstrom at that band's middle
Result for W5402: -0.02 mag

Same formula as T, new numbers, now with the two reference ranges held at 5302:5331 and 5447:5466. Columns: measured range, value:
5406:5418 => 0.039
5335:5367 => 0.015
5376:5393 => 0.020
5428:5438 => 0.105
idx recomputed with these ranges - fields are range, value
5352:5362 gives 38.15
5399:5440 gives 43.56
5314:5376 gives 39.66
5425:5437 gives 35.29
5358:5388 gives 37.28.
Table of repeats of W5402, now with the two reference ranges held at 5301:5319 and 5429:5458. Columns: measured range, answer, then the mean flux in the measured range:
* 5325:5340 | 0.08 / 32.3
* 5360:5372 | 0.04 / 32.7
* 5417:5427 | -0.04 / 33.7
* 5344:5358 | -0.02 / 34.9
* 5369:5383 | 0.03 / 32.8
